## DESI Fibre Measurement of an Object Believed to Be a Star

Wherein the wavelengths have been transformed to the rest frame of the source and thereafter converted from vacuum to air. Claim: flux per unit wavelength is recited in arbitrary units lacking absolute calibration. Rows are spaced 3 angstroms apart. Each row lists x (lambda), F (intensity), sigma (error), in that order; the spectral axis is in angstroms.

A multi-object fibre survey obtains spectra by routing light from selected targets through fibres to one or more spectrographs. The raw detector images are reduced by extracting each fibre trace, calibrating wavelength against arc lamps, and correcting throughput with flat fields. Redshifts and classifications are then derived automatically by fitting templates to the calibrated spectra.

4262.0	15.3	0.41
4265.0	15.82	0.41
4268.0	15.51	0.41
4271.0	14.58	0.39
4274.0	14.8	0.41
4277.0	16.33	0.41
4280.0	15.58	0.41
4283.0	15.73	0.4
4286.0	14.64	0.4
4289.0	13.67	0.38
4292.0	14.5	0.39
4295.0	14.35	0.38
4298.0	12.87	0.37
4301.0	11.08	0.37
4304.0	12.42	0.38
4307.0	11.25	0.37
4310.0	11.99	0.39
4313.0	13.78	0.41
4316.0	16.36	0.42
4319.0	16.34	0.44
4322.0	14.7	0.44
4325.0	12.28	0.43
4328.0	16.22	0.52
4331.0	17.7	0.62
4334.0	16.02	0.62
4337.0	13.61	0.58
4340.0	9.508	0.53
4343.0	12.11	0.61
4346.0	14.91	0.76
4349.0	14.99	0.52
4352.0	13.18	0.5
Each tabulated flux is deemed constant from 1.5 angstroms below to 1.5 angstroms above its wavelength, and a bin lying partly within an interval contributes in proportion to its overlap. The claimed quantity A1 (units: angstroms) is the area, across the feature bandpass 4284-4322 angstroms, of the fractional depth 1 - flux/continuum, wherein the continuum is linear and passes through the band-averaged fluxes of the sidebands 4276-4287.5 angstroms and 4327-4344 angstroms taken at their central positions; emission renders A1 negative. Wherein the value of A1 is 3.3 angstroms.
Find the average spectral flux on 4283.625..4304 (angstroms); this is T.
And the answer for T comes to 13.5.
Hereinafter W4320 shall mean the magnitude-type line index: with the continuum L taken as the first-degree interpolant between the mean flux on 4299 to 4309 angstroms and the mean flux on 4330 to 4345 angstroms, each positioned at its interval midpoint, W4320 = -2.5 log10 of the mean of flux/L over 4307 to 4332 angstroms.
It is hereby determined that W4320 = -0.16 mag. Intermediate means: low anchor 11.7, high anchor 13.7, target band 14.6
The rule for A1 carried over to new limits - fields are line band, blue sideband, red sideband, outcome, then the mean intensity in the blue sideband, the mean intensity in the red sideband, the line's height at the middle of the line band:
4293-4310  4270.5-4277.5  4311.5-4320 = 3.2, 15.2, 15.4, 15.4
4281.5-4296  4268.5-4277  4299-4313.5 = -1.0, 15.1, 12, 13.6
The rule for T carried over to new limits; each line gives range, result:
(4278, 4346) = 14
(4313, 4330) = 15.1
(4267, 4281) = 15.3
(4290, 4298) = 14.1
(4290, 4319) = 13.3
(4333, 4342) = 12.8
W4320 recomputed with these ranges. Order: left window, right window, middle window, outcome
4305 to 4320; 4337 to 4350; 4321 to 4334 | -0.15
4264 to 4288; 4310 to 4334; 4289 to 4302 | 0.15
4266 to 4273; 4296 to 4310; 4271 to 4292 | -0.08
